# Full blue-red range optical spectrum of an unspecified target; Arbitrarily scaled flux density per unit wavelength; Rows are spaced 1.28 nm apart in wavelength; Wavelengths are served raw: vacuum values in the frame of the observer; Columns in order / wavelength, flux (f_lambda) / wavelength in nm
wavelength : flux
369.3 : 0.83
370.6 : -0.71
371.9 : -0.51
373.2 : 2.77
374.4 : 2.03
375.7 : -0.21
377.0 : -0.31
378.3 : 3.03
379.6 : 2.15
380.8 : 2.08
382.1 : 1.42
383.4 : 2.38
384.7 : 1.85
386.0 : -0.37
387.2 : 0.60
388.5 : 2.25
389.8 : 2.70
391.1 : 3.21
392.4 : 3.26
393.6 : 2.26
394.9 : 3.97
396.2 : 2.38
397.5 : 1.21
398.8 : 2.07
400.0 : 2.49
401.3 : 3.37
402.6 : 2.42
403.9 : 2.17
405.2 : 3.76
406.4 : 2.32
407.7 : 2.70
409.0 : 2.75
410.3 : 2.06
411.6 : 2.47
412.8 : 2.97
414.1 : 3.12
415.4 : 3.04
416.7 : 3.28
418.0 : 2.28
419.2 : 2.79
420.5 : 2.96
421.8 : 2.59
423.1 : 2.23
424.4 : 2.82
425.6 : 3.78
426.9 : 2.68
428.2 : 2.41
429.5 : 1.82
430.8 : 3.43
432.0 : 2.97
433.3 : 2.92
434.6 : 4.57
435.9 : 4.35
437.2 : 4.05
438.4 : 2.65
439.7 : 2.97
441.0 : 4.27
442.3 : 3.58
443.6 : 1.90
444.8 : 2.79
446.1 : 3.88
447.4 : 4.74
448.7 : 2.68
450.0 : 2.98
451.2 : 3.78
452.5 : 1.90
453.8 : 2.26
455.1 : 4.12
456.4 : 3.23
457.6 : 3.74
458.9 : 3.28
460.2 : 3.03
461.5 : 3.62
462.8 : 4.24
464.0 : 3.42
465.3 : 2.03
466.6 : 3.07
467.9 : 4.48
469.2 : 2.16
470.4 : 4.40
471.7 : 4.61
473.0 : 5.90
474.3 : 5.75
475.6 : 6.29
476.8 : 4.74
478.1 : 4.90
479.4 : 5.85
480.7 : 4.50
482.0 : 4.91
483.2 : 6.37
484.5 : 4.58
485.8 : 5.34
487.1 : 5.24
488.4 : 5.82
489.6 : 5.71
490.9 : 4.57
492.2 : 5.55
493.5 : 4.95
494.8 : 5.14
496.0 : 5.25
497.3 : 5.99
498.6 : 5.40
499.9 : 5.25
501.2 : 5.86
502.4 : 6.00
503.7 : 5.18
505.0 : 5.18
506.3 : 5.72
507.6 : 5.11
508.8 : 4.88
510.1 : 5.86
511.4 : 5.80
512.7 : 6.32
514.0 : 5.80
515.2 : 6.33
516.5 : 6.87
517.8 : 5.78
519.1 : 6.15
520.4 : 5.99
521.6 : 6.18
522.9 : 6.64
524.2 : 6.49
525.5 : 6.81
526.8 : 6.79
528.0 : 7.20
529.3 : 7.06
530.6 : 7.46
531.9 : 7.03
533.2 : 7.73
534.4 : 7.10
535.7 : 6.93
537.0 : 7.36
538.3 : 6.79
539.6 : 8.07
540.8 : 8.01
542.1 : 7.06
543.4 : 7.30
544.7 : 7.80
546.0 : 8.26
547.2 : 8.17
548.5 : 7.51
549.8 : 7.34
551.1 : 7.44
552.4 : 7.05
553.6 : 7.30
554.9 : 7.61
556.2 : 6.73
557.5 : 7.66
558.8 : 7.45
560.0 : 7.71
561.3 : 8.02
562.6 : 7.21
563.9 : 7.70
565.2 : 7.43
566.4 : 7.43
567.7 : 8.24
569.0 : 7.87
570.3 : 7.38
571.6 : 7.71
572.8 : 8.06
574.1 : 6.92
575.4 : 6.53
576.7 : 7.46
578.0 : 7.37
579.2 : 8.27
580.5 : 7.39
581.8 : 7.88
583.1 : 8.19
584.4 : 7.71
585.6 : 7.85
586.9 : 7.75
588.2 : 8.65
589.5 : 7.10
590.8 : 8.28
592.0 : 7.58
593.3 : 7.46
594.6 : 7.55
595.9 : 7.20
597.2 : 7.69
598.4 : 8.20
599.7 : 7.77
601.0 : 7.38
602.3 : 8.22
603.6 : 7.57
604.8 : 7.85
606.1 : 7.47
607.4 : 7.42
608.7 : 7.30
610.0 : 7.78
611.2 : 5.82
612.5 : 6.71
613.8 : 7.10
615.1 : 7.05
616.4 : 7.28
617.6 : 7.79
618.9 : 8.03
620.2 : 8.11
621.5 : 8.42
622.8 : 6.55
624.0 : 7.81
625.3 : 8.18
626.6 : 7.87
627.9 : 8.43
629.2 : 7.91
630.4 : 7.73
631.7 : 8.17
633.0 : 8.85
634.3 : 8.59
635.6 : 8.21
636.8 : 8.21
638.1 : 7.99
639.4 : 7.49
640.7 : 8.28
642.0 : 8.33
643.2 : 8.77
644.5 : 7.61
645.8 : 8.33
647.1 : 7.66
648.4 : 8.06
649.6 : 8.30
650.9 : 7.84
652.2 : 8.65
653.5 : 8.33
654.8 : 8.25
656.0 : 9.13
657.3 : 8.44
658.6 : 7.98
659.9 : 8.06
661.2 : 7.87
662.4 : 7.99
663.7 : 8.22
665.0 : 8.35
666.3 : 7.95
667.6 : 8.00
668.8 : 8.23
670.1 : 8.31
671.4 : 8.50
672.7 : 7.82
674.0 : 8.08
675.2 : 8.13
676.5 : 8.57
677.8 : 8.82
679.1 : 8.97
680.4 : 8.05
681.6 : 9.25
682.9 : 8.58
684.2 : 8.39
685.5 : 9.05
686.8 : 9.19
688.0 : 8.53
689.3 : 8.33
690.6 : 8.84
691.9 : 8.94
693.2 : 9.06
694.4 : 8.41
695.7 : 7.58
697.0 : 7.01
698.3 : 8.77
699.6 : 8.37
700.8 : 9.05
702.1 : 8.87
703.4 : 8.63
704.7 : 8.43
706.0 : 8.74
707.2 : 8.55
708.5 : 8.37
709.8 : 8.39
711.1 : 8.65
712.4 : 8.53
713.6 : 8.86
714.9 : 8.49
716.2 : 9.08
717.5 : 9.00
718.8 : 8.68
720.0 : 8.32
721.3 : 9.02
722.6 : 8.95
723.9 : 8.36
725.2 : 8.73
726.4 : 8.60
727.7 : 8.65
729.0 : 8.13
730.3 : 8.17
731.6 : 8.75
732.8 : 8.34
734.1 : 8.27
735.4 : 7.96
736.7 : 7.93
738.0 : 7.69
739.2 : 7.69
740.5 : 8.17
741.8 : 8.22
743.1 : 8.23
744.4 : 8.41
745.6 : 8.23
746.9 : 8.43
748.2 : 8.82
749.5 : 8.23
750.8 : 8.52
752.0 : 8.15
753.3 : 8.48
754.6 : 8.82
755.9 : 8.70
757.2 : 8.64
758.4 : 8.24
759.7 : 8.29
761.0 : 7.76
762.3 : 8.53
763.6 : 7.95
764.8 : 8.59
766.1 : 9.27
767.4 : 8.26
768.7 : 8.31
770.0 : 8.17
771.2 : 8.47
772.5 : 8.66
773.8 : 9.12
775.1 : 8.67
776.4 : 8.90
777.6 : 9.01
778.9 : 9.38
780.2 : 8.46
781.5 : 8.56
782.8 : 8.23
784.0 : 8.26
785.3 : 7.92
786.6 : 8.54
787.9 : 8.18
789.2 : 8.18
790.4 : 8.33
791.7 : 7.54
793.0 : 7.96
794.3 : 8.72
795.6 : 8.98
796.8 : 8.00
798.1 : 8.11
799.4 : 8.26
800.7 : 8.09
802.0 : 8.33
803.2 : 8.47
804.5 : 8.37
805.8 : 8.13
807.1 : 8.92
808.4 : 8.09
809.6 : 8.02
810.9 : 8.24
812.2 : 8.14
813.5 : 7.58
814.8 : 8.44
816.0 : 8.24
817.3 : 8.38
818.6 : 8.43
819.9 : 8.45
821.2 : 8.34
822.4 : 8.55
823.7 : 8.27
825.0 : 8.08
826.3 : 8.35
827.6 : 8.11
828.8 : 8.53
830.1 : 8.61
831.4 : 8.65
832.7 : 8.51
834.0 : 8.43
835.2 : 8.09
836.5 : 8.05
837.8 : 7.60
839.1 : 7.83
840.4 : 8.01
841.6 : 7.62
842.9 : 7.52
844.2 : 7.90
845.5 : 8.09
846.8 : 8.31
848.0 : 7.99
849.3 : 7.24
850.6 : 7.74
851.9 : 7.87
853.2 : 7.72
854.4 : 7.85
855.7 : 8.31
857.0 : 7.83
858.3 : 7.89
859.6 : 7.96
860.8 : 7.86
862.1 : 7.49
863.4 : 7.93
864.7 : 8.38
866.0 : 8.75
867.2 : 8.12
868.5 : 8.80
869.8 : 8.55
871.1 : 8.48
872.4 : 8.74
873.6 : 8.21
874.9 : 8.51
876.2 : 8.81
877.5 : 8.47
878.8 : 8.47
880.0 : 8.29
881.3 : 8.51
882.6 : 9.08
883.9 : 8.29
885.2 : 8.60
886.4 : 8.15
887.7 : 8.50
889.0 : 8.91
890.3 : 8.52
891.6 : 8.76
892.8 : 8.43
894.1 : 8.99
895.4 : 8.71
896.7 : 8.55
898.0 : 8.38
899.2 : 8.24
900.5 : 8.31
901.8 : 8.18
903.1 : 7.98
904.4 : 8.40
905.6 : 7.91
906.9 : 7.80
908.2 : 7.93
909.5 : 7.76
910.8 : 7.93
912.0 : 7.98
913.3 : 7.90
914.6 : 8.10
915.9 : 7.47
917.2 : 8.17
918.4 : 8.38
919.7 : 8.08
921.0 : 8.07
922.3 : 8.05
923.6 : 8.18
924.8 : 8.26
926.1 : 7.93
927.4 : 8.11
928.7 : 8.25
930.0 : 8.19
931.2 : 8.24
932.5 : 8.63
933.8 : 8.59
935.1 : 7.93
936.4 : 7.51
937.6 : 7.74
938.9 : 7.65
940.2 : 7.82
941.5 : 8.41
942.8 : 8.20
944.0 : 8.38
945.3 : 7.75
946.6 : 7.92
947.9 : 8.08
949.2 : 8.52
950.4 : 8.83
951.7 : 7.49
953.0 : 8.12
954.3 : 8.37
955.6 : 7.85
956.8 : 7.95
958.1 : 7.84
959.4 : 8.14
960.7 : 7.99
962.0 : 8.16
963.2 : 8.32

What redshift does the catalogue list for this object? 0.18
